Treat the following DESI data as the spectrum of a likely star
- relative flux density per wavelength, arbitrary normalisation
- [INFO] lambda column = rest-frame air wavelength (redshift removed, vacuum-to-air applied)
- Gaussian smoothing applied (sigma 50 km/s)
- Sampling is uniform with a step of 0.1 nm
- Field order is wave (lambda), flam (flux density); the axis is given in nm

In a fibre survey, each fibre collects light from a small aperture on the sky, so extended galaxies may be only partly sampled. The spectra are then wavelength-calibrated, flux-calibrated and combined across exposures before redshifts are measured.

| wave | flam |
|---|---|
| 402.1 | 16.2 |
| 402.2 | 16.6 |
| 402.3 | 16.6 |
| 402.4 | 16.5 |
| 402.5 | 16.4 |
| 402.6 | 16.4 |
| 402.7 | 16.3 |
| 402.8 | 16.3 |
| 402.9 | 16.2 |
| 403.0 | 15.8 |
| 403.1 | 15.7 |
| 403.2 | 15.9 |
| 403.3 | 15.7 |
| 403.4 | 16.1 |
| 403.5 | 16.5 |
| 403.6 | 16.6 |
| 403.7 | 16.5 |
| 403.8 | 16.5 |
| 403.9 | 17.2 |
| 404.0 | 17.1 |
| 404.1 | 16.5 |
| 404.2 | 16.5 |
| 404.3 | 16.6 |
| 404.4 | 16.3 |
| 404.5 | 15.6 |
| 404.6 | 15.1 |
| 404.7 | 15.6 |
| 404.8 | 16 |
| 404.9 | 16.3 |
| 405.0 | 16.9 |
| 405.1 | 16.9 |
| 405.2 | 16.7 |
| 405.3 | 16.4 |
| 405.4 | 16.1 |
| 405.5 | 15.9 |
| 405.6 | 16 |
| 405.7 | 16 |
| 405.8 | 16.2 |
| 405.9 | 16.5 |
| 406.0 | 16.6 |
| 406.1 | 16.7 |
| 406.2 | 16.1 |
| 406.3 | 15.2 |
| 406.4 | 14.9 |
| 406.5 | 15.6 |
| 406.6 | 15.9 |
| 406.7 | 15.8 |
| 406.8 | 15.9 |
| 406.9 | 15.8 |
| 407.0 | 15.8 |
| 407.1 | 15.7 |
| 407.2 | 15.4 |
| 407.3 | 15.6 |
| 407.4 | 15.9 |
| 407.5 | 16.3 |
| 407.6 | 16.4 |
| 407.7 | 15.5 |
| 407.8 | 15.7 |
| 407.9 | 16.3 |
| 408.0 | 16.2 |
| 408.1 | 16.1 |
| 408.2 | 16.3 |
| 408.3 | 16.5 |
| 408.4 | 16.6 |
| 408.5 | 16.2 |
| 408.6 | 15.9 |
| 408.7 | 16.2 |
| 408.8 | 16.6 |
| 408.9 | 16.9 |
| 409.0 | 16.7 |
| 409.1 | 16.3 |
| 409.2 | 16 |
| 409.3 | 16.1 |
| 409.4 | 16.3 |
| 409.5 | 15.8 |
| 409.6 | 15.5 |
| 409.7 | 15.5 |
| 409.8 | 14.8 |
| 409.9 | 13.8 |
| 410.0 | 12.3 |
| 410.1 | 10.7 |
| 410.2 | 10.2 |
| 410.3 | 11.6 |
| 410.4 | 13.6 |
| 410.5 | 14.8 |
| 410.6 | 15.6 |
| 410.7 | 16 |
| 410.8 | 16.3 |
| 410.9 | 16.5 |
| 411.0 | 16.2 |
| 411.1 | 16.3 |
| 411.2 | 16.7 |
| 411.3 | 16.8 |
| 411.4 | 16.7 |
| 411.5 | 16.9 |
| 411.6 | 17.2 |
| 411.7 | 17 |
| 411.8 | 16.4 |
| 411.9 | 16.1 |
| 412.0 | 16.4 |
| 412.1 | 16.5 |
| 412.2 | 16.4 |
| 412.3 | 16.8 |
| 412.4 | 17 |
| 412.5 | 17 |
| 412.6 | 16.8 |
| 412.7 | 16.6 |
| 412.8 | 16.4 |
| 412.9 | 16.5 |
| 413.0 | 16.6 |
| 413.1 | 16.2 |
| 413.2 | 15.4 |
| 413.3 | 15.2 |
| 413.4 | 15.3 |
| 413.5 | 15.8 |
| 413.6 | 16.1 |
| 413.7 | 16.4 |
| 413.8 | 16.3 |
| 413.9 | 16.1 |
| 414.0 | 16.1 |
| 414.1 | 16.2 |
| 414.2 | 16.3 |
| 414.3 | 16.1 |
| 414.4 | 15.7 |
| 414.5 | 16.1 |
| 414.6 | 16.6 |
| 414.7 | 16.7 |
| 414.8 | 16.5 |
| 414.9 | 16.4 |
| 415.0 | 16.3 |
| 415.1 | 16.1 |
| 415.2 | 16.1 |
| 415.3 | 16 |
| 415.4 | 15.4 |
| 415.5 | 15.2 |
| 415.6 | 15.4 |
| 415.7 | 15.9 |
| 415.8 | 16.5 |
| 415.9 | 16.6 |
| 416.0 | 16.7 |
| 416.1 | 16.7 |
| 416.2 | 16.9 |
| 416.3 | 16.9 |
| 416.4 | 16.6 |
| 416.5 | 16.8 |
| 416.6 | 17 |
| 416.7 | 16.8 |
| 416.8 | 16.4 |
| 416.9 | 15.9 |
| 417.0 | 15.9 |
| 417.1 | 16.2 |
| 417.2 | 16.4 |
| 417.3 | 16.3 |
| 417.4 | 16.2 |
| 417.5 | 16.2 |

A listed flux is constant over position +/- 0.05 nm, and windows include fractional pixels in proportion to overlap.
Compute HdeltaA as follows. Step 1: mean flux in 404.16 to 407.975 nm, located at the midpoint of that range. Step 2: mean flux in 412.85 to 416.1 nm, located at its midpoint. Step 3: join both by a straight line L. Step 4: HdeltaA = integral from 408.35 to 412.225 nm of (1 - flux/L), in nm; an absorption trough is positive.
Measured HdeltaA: 0.11 nm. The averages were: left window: 16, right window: 16.1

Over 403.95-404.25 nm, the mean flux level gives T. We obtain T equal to 16.7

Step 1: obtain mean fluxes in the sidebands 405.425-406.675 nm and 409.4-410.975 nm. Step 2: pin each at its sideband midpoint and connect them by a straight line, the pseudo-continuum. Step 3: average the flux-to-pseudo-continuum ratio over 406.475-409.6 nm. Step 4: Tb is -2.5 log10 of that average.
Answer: -0.06 mag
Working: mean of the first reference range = 16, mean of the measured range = 16.1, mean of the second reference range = 14.3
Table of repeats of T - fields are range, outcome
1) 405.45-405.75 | 16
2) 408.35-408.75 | 16.2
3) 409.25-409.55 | 16.1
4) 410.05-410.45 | 11.5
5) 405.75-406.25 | 16.4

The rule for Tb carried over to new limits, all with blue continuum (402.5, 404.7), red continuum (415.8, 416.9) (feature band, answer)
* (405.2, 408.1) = 0.026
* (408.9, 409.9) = 0.041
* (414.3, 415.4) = 0.029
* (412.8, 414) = 0.038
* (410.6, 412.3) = 0.001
